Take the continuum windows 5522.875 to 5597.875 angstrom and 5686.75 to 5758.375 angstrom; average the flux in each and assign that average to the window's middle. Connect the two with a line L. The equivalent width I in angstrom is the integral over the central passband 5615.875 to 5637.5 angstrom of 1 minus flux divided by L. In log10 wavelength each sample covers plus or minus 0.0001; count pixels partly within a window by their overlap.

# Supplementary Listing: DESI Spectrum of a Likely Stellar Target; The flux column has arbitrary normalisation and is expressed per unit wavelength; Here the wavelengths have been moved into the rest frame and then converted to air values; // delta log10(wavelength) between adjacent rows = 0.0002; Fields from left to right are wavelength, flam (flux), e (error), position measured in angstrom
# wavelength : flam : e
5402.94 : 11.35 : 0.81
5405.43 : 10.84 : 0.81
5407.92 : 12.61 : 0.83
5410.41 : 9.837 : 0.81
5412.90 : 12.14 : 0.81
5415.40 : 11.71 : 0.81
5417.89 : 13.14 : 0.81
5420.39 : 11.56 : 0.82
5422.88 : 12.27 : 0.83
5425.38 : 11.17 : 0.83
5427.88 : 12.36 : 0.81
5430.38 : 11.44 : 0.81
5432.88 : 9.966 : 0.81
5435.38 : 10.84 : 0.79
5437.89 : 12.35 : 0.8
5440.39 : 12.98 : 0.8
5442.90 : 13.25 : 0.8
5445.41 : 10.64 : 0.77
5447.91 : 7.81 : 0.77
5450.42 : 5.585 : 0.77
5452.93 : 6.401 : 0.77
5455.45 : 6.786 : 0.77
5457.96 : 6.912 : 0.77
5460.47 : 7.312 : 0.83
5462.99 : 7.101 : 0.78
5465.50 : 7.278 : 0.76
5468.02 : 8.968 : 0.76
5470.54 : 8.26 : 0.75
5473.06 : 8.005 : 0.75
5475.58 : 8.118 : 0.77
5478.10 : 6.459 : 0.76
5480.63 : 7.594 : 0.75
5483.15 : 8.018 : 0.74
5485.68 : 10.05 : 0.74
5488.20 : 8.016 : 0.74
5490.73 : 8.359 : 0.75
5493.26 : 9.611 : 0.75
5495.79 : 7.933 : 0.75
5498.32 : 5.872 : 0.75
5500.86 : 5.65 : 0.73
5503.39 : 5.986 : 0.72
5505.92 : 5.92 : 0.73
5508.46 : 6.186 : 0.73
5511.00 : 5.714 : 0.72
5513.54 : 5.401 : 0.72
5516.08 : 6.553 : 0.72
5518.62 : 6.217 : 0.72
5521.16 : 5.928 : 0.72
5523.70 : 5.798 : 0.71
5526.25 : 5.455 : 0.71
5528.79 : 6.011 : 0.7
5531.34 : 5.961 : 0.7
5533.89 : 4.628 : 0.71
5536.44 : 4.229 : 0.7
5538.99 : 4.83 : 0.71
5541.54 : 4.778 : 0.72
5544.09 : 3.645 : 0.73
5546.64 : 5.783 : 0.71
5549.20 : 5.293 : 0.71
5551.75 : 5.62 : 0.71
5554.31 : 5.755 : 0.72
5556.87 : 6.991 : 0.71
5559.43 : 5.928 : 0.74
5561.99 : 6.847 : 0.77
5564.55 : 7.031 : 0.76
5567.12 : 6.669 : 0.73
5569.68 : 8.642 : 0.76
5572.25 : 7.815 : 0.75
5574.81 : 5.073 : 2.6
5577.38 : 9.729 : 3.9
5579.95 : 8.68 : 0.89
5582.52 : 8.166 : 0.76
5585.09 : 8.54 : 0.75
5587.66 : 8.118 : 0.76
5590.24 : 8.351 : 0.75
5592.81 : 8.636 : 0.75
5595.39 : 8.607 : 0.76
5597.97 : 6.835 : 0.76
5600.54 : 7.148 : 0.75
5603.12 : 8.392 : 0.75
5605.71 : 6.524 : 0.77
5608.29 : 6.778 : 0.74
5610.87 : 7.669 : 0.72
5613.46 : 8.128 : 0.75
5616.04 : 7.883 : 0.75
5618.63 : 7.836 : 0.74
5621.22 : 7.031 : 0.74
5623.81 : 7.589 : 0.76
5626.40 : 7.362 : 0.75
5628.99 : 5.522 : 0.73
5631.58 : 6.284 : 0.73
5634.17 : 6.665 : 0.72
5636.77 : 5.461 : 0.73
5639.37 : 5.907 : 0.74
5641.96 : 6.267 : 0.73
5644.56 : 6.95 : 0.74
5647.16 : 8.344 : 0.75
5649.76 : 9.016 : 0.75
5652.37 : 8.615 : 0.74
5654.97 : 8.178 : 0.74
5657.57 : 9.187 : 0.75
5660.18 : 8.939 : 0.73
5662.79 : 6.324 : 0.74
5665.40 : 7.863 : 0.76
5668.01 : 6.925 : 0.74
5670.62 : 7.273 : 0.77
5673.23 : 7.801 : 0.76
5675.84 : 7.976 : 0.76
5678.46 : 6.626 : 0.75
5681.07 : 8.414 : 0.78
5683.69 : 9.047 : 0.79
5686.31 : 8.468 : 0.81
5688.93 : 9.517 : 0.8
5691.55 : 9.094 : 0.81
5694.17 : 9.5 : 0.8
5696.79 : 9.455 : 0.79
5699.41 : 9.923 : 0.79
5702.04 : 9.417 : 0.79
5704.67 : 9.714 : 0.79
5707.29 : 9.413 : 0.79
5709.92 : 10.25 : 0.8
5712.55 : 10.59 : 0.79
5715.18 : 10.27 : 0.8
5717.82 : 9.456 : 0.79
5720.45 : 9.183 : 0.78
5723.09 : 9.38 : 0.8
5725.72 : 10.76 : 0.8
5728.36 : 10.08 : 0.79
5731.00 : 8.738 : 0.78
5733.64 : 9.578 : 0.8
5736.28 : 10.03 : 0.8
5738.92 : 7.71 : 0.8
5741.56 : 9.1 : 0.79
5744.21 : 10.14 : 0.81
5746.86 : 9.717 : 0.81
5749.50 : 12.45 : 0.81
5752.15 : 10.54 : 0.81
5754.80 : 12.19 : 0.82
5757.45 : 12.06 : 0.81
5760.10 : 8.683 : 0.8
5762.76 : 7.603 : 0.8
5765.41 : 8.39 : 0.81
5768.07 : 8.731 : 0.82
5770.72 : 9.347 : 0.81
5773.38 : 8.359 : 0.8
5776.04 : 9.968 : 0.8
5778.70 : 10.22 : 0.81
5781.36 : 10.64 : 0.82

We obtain 3.0 angstrom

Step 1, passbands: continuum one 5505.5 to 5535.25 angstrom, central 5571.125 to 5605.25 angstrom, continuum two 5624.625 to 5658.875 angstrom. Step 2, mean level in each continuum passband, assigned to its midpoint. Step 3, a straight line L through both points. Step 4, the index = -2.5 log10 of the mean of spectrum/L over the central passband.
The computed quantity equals -0.21 mag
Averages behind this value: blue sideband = 5.8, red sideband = 7.22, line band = 7.97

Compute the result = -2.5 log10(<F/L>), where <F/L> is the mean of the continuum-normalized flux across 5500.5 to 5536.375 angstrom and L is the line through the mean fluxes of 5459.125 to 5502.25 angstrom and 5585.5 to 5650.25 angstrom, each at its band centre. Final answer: 0.31 mag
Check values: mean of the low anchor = 7.79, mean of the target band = 5.77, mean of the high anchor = 7.33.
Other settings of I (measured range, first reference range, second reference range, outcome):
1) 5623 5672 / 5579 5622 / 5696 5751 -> 7.40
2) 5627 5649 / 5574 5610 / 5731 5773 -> 4.91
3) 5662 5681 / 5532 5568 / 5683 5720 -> 3.10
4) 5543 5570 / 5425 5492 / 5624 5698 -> 7.17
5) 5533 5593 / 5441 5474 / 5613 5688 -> 8.79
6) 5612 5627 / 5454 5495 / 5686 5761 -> 2.32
